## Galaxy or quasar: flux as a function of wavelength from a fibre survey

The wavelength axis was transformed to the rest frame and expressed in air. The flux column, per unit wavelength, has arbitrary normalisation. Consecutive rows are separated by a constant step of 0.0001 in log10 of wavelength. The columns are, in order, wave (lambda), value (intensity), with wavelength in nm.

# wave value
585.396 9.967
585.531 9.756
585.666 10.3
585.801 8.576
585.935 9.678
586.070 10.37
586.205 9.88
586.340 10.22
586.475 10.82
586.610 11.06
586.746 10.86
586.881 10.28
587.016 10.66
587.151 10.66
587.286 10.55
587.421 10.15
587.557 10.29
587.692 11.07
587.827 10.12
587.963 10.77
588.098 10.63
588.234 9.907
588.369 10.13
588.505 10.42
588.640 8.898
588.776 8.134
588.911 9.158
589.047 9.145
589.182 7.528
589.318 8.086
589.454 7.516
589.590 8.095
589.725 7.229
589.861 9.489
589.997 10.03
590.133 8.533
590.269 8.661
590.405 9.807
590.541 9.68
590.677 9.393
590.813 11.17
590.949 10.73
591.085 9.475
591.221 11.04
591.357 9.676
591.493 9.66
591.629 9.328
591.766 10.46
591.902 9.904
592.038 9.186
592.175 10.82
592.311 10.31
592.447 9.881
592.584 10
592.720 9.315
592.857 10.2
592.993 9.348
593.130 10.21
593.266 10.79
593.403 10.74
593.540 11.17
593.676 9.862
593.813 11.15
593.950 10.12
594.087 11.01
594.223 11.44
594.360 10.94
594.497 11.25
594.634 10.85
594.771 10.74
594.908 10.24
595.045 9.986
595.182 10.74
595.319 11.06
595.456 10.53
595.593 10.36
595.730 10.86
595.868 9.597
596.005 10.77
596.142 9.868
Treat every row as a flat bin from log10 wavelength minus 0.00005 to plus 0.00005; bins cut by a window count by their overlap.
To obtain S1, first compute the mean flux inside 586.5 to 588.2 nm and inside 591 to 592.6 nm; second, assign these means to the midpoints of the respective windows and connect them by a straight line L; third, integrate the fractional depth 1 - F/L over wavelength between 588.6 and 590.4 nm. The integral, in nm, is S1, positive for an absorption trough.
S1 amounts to 0.31 nm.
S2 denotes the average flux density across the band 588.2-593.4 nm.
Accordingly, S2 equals 9.52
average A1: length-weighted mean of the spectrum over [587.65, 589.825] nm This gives 9.16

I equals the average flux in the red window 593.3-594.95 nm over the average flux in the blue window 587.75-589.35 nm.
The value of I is 1.14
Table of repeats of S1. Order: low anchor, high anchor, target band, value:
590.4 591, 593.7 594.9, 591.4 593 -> 0.09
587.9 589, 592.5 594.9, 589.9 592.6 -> 0.07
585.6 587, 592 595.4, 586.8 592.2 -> 0.35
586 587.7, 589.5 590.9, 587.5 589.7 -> 0.12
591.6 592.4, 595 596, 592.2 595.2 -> -0.06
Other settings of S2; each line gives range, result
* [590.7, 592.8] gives 10.1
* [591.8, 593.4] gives 10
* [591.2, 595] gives 10.3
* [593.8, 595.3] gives 10.8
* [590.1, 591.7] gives 9.79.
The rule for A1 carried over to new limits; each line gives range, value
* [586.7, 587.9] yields 10.5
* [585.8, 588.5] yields 10.4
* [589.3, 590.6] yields 8.73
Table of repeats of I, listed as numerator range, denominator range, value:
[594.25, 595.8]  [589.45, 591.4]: 1.14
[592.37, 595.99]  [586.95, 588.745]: 1.02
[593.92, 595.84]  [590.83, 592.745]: 1.07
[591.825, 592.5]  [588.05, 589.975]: 1.13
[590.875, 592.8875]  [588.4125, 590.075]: 1.15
